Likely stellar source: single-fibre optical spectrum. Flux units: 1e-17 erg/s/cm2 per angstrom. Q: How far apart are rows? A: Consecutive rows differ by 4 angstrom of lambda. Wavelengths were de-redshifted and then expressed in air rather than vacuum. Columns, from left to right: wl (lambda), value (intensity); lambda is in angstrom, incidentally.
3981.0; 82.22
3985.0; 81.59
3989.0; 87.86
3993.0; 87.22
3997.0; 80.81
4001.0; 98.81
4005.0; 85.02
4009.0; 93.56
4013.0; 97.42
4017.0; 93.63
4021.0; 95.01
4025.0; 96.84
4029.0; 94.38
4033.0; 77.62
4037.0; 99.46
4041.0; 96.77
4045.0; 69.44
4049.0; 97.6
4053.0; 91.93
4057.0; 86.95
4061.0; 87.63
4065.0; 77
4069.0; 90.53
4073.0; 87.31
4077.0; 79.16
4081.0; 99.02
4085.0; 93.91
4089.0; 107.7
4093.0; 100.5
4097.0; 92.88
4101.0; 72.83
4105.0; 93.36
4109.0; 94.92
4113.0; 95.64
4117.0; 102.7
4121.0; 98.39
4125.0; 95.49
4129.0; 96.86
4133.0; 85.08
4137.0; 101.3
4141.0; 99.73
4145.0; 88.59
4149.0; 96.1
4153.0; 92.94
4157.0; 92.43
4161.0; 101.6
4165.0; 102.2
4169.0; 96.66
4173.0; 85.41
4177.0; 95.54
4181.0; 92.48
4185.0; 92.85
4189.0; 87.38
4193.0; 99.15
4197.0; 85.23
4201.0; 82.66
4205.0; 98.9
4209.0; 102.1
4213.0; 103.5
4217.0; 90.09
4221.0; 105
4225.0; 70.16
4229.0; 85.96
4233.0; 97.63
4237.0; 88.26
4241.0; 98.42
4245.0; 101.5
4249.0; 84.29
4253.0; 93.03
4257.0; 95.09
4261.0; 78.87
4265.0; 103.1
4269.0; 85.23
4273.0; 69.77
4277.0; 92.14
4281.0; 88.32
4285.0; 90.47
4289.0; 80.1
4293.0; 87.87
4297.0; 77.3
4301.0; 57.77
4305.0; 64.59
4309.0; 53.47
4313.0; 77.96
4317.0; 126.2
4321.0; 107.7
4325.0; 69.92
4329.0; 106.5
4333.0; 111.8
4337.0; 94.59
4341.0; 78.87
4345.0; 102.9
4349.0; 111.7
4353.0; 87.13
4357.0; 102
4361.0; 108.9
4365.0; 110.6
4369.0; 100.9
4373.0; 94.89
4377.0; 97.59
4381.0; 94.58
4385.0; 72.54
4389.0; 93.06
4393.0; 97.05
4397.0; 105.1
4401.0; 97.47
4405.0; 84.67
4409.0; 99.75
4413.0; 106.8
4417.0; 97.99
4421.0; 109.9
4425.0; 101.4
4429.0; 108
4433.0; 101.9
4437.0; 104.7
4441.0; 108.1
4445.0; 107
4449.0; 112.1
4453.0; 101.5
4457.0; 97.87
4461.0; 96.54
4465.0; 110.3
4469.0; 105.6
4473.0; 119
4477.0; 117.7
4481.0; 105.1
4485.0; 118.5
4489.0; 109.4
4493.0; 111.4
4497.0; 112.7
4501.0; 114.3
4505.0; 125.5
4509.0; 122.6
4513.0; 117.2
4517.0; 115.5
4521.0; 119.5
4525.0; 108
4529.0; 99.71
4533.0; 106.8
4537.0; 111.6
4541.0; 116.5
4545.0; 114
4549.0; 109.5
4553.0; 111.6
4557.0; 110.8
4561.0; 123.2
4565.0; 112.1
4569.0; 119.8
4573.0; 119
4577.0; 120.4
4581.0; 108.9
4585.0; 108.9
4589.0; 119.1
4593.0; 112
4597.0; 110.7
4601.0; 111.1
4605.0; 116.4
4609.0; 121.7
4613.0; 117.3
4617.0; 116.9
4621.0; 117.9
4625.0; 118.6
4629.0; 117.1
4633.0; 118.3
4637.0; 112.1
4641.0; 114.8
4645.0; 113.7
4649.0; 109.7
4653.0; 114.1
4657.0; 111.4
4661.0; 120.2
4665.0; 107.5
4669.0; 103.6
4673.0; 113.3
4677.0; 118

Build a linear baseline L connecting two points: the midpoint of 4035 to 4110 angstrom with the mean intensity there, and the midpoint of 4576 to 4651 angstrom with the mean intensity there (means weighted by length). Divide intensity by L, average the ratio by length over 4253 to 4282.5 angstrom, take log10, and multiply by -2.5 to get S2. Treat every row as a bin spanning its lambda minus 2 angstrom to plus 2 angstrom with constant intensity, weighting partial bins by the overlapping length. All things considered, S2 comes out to 0.13 mag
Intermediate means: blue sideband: 90.4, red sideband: 115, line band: 87.9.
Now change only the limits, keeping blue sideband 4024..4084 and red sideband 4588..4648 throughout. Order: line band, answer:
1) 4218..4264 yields 0.077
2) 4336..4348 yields 0.099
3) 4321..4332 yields 0.087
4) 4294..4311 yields 0.478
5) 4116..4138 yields -0.045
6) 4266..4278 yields 0.189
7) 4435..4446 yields 0.007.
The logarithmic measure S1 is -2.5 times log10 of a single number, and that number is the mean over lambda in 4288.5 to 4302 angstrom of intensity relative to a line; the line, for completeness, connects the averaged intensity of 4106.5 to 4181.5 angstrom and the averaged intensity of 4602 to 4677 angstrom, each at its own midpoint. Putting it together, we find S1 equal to 0.30 mag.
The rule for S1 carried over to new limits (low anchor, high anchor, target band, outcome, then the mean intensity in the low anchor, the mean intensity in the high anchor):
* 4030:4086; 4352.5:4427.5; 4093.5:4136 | -0.040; 88.2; 98.3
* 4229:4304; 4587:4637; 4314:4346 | -0.078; 86.8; 116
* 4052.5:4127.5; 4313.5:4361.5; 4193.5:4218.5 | 0.017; 92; 99.7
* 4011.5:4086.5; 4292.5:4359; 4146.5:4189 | -0.055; 90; 89.3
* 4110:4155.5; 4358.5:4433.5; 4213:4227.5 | 0.074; 95.7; 99.1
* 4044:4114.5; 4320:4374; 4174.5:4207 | 0.026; 90.2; 99.1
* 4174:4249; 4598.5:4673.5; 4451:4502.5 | -0.028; 92.8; 115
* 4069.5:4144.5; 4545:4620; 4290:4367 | 0.140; 94.1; 115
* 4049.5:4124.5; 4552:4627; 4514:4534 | 0.021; 92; 116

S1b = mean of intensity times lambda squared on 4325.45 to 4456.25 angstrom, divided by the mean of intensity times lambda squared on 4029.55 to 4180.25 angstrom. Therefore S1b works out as 1.2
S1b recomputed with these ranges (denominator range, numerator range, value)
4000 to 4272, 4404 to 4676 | 1.45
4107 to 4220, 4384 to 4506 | 1.26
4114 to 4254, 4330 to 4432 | 1.15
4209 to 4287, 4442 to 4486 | 1.31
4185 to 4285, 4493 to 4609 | 1.45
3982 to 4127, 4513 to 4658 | 1.60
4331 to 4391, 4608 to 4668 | 1.34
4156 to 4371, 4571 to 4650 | 1.47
